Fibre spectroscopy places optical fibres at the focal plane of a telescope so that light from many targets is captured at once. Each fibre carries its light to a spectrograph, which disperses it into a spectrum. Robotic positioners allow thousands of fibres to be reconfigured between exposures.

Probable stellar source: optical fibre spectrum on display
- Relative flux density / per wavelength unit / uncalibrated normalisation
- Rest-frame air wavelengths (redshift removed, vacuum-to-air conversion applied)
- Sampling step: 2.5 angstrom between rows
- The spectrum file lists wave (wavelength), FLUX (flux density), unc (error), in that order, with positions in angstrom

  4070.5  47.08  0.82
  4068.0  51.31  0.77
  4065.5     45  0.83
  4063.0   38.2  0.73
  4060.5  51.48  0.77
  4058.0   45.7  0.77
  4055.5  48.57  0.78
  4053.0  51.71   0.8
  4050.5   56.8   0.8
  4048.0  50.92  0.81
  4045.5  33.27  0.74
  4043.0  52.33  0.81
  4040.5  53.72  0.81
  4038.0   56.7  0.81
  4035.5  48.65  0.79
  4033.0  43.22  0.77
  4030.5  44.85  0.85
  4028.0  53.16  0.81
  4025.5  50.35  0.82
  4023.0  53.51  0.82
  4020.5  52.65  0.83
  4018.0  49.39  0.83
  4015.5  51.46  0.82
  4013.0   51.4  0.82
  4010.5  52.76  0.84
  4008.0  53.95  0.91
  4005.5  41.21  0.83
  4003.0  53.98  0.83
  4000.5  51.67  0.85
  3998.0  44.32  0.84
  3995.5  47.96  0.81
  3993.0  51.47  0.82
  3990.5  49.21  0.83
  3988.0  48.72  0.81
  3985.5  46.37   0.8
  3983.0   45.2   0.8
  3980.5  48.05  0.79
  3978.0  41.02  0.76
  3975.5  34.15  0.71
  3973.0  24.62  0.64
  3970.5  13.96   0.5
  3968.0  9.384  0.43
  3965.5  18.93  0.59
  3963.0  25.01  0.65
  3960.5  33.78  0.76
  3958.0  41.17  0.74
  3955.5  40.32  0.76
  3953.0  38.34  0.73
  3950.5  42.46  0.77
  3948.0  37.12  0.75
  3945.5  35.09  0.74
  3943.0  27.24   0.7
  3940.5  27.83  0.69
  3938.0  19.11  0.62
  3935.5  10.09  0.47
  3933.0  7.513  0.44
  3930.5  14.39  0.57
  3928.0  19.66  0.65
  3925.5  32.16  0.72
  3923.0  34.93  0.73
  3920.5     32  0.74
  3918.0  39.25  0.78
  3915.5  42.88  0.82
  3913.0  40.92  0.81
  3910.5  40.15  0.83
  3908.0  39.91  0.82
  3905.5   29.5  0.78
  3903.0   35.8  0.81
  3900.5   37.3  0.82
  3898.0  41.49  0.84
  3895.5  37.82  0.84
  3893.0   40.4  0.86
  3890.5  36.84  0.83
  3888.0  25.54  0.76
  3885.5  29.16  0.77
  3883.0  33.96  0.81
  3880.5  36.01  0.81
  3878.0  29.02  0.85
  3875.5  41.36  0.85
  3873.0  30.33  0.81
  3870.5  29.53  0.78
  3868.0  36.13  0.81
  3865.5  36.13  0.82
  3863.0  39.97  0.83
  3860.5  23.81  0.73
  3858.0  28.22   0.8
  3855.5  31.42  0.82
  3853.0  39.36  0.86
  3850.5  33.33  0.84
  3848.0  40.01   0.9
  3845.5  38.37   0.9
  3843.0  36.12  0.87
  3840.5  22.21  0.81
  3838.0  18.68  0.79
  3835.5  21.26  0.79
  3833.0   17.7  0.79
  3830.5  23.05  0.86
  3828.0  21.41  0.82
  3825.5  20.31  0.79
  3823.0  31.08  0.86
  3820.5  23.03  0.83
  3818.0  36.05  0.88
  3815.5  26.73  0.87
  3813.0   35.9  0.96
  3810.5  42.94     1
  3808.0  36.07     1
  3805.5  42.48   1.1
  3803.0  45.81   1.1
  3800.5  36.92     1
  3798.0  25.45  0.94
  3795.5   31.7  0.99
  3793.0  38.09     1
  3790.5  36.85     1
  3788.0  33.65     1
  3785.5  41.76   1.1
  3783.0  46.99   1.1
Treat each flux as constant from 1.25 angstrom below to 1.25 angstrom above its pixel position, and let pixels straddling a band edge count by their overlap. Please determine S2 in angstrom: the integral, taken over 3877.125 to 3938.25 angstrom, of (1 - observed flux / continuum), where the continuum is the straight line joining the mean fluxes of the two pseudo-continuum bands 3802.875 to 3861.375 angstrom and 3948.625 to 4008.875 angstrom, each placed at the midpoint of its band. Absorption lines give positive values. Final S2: 5.49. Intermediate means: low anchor 30.4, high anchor 39.3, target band 31.6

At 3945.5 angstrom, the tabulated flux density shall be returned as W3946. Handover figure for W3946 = 35.09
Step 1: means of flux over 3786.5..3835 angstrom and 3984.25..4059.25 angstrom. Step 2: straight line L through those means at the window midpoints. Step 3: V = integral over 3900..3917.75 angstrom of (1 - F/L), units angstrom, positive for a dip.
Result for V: 0.9 angstrom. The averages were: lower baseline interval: 31.7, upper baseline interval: 49.7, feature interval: 38.2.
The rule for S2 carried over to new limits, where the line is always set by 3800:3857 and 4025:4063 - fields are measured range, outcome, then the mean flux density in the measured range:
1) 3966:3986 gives 5.4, 31.8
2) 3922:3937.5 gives 7.8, 19.5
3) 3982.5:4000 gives -1.3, 47.9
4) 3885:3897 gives 0.7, 34.4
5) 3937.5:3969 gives 8.0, 30.9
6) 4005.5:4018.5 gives -1.3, 50.9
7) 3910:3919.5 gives -0.6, 40.6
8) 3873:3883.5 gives 0.2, 34.6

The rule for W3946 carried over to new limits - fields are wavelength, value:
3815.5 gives 26.73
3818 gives 36.05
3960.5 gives 33.78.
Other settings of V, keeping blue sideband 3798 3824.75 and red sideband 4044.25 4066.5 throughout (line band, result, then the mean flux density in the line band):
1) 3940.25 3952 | 2.0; 34.6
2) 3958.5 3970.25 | 5.5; 22.3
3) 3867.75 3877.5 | 1.1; 33.7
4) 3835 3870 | 4.8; 32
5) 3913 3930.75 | 3.5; 32.4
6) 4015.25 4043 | -3.1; 50.7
